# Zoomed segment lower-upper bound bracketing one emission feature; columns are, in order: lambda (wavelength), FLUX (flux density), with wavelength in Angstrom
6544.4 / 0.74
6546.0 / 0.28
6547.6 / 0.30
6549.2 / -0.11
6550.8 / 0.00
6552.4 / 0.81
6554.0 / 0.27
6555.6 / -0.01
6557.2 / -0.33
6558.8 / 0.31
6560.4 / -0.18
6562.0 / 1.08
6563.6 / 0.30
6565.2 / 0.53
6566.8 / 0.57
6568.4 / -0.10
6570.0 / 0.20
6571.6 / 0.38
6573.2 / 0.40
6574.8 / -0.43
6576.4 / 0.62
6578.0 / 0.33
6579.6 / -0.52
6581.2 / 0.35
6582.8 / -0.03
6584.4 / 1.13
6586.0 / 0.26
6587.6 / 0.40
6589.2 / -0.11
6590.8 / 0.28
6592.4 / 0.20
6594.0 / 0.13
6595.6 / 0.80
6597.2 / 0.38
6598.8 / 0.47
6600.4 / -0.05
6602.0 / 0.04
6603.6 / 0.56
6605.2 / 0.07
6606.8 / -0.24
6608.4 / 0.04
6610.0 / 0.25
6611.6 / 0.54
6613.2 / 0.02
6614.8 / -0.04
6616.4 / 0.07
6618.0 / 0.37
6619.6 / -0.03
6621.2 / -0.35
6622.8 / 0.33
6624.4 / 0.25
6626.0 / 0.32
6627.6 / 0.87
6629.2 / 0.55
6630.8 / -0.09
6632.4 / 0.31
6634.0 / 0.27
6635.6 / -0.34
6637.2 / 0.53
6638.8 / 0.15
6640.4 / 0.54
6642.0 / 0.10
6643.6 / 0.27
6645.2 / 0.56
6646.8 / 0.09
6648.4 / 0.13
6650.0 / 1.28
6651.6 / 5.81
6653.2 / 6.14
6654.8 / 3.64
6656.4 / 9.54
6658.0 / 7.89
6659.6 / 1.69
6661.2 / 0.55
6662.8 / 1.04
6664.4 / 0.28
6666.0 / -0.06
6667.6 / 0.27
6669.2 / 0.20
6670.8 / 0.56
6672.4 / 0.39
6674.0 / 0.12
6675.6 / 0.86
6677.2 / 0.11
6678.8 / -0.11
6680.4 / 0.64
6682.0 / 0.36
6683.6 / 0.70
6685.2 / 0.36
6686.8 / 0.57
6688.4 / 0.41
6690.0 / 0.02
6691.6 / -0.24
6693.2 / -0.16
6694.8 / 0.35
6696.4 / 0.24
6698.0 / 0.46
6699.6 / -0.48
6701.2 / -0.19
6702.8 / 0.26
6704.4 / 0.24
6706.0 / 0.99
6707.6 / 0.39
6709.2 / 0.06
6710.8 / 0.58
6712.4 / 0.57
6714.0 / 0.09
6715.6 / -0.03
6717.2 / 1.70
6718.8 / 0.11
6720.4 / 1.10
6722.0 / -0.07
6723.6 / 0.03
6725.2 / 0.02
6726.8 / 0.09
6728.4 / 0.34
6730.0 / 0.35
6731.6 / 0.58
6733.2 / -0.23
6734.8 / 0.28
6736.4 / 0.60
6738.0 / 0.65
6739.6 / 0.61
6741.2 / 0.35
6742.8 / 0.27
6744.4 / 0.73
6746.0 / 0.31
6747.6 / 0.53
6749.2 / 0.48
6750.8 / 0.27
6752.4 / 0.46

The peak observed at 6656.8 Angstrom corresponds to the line [O II] 3727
